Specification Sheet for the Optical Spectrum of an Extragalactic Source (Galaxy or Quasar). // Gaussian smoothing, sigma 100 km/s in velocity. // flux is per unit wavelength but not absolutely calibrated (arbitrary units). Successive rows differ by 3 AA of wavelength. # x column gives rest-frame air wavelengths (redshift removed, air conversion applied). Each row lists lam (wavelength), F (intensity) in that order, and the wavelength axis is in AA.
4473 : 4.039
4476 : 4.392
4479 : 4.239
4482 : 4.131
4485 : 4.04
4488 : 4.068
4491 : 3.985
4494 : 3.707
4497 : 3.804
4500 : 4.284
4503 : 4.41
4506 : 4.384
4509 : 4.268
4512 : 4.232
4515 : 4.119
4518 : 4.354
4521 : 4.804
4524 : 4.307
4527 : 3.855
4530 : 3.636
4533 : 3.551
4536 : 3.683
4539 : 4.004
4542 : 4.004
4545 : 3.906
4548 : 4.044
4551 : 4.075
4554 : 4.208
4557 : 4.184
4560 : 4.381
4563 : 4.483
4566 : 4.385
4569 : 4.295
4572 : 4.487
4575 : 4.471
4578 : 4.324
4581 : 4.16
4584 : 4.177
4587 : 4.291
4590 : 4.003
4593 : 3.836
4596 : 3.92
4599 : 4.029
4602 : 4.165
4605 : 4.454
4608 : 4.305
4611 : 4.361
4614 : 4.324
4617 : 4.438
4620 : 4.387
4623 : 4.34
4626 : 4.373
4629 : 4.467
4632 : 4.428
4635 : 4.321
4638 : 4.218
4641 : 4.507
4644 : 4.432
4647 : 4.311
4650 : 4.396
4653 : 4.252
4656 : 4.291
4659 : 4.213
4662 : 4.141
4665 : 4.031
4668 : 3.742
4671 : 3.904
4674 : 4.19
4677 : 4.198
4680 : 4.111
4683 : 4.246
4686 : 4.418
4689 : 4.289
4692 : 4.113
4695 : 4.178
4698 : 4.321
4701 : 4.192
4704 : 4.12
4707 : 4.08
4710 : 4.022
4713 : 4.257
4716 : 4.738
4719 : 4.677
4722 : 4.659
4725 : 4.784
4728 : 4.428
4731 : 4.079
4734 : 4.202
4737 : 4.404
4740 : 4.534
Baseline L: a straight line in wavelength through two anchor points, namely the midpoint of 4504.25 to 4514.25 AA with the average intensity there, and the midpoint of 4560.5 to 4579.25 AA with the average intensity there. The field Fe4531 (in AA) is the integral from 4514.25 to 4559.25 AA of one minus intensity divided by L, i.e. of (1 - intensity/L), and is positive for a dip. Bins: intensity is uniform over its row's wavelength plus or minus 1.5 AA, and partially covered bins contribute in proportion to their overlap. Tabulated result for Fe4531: 3.0 AA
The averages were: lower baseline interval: 4.28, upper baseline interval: 4.41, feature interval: 4.05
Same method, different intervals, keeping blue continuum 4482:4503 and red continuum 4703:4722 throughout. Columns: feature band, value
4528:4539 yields 1.07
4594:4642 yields -1.13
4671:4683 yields 0.42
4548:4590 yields -1.48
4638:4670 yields 0.26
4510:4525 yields -1.12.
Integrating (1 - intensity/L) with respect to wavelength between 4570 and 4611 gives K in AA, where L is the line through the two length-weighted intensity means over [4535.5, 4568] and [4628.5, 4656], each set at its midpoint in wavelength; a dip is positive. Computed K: 0.2 AA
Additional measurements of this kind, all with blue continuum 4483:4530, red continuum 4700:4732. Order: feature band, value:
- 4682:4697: 0.3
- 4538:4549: 0.5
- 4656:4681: 1.4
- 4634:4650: -0.2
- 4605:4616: -0.2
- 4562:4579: -0.7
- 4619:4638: -0.4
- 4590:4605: 0.8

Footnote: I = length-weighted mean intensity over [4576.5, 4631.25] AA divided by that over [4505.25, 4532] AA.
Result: 1.0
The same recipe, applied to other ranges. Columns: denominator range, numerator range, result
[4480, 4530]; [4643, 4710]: 1.01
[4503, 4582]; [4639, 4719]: 1.01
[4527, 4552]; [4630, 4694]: 1.10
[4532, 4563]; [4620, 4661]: 1.08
